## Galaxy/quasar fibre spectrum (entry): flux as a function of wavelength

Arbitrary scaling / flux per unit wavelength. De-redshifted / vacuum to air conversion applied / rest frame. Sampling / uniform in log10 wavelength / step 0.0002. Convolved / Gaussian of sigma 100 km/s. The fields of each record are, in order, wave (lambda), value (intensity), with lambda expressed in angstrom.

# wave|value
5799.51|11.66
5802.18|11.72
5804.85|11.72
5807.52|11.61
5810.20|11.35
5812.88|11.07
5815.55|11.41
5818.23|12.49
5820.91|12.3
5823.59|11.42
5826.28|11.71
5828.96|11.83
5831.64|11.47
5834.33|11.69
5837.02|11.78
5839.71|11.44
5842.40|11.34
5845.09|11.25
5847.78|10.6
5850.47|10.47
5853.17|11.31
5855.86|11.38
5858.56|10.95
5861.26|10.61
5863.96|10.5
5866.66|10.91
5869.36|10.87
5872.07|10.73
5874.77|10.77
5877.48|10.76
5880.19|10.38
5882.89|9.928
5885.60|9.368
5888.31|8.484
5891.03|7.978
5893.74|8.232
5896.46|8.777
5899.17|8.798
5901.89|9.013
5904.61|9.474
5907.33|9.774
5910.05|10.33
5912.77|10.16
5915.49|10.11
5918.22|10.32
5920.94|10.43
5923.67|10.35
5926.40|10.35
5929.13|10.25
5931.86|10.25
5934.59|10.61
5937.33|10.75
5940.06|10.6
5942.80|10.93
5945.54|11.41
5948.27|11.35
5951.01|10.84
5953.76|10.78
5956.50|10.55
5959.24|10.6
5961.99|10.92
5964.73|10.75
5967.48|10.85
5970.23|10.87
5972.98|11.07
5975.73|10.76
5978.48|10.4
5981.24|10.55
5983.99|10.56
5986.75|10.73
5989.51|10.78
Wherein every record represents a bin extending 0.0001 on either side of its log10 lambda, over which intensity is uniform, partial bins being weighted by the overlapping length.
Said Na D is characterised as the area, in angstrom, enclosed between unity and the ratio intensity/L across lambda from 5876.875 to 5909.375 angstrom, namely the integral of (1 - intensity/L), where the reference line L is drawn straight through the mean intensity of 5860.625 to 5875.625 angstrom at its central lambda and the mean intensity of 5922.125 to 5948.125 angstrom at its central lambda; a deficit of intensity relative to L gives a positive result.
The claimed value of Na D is 4.5 angstrom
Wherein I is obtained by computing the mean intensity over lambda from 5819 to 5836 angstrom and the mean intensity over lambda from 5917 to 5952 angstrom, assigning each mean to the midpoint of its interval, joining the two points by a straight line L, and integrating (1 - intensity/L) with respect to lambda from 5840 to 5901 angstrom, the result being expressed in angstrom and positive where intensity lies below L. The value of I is 6.0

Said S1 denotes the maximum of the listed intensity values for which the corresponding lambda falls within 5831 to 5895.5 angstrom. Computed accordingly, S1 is 11.78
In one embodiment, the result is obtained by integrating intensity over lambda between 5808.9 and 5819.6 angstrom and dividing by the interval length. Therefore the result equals 11.6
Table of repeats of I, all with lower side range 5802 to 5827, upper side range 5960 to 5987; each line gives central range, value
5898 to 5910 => 1.89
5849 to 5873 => 1.14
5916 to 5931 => 0.97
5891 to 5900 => 2.17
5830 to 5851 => 0.42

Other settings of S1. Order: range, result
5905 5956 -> 11.41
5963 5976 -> 11.07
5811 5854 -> 12.49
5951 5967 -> 10.92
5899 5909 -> 9.774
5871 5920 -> 10.77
